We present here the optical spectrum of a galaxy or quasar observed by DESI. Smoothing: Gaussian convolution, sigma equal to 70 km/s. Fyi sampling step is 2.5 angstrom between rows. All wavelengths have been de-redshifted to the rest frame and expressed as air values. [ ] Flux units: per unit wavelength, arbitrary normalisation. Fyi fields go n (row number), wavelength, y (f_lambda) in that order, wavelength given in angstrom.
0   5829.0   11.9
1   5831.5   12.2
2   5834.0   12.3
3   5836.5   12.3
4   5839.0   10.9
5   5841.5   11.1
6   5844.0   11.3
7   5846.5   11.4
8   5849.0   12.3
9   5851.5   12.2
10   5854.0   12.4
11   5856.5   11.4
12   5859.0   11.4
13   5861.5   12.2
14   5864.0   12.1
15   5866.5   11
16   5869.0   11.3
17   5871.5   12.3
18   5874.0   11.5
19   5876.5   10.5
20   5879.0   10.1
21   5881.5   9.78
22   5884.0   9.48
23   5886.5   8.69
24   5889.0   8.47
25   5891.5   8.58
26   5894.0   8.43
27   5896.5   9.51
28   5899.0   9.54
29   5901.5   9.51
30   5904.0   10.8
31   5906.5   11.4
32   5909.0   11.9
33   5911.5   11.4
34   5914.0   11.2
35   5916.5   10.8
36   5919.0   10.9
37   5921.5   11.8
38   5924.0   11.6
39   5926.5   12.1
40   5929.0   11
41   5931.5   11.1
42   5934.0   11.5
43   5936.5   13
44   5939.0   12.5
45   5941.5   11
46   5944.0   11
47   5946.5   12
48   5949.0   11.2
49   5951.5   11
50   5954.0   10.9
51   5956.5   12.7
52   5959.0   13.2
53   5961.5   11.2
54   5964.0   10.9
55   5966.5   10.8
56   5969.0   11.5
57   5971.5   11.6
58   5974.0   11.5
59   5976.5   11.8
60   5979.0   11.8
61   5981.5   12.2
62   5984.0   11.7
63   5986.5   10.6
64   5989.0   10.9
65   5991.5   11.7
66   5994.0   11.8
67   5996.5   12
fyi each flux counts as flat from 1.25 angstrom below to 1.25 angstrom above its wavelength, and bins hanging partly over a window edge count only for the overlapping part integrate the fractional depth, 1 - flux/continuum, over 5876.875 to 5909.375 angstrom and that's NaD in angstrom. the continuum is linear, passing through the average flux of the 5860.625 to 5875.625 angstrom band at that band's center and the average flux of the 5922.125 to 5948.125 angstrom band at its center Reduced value 5.6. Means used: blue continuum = 11.7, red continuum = 11.7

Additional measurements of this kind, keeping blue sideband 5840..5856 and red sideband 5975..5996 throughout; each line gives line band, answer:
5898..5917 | 1.4 angstrom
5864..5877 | 0.3 angstrom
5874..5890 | 2.8 angstrom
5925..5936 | 0.1 angstrom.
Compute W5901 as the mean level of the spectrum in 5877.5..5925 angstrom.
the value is 10.2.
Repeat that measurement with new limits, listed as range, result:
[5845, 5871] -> 11.8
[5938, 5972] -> 11.5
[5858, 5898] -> 10.3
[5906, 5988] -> 11.5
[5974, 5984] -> 11.8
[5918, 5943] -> 11.7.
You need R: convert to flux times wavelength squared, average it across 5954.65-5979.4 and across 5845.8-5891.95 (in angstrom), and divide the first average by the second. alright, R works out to 1.1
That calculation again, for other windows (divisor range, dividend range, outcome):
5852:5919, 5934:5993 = 1.12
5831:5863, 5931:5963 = 1.03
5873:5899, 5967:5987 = 1.26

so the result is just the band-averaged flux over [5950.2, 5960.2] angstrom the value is 11.9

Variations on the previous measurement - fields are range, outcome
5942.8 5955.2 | 11.2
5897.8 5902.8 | 9.54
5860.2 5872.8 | 11.8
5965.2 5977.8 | 11.4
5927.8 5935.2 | 11.2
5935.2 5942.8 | 12.2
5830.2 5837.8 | 12.3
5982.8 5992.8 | 11.2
